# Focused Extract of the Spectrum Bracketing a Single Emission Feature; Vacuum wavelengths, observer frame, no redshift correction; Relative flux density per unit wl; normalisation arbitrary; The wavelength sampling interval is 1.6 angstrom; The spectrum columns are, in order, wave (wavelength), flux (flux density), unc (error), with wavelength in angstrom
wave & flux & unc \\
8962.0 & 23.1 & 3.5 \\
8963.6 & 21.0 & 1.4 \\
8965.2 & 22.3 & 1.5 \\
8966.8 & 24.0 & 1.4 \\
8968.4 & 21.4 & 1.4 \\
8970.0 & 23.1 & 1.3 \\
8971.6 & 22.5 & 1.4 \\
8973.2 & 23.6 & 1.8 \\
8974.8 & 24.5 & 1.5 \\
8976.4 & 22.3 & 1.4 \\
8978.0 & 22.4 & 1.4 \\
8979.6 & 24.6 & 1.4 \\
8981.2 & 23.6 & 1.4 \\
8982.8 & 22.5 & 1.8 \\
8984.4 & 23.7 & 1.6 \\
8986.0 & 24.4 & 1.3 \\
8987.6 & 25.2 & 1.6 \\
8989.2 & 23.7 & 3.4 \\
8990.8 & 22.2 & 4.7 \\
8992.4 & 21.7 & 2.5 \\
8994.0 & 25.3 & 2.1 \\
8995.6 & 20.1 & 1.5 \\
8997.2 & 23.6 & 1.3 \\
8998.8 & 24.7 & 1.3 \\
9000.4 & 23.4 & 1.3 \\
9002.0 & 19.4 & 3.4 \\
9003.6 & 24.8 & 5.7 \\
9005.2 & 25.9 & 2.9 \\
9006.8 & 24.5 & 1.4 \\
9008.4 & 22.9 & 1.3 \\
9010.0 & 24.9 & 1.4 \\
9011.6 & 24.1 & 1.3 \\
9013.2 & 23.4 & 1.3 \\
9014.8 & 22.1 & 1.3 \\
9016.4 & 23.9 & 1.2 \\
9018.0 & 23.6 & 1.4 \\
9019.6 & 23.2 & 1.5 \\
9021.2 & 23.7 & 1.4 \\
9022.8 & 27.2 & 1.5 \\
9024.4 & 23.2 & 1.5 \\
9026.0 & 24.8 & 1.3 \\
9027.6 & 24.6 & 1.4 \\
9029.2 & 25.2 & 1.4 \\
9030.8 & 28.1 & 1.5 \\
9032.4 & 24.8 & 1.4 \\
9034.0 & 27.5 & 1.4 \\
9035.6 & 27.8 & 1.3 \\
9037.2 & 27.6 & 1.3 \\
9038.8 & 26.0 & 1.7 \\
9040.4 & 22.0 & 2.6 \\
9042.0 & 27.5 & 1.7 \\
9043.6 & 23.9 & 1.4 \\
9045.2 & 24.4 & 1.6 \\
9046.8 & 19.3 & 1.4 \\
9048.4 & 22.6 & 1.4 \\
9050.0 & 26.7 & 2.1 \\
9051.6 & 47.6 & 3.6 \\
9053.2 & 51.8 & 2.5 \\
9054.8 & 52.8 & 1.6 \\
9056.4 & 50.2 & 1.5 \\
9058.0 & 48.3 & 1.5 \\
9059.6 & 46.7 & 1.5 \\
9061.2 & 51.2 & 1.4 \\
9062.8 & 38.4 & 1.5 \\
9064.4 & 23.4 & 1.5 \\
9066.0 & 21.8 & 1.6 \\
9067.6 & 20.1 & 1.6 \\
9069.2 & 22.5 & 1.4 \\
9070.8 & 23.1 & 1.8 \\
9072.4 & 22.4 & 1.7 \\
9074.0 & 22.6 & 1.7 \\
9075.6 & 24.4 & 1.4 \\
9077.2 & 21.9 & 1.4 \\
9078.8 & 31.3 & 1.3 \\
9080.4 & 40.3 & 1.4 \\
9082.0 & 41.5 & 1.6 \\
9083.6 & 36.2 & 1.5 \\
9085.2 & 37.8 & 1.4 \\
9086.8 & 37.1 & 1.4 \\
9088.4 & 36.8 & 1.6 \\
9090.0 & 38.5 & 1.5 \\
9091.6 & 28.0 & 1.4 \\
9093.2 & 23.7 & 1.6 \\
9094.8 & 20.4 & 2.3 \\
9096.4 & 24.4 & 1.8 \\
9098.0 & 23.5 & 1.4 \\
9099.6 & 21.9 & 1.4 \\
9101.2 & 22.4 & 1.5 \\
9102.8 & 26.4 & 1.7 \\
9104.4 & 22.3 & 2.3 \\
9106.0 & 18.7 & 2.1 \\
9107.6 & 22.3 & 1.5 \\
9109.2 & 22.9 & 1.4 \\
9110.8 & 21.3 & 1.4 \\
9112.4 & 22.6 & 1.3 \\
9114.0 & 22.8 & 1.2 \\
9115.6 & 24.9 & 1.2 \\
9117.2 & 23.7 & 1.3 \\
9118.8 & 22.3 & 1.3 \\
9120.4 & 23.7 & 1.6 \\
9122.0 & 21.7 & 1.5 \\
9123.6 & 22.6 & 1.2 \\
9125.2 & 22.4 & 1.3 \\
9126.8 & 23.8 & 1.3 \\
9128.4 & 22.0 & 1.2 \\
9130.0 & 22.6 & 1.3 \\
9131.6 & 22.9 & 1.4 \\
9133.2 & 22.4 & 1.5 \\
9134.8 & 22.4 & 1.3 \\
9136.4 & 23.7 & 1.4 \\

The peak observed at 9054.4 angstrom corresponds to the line Halpha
